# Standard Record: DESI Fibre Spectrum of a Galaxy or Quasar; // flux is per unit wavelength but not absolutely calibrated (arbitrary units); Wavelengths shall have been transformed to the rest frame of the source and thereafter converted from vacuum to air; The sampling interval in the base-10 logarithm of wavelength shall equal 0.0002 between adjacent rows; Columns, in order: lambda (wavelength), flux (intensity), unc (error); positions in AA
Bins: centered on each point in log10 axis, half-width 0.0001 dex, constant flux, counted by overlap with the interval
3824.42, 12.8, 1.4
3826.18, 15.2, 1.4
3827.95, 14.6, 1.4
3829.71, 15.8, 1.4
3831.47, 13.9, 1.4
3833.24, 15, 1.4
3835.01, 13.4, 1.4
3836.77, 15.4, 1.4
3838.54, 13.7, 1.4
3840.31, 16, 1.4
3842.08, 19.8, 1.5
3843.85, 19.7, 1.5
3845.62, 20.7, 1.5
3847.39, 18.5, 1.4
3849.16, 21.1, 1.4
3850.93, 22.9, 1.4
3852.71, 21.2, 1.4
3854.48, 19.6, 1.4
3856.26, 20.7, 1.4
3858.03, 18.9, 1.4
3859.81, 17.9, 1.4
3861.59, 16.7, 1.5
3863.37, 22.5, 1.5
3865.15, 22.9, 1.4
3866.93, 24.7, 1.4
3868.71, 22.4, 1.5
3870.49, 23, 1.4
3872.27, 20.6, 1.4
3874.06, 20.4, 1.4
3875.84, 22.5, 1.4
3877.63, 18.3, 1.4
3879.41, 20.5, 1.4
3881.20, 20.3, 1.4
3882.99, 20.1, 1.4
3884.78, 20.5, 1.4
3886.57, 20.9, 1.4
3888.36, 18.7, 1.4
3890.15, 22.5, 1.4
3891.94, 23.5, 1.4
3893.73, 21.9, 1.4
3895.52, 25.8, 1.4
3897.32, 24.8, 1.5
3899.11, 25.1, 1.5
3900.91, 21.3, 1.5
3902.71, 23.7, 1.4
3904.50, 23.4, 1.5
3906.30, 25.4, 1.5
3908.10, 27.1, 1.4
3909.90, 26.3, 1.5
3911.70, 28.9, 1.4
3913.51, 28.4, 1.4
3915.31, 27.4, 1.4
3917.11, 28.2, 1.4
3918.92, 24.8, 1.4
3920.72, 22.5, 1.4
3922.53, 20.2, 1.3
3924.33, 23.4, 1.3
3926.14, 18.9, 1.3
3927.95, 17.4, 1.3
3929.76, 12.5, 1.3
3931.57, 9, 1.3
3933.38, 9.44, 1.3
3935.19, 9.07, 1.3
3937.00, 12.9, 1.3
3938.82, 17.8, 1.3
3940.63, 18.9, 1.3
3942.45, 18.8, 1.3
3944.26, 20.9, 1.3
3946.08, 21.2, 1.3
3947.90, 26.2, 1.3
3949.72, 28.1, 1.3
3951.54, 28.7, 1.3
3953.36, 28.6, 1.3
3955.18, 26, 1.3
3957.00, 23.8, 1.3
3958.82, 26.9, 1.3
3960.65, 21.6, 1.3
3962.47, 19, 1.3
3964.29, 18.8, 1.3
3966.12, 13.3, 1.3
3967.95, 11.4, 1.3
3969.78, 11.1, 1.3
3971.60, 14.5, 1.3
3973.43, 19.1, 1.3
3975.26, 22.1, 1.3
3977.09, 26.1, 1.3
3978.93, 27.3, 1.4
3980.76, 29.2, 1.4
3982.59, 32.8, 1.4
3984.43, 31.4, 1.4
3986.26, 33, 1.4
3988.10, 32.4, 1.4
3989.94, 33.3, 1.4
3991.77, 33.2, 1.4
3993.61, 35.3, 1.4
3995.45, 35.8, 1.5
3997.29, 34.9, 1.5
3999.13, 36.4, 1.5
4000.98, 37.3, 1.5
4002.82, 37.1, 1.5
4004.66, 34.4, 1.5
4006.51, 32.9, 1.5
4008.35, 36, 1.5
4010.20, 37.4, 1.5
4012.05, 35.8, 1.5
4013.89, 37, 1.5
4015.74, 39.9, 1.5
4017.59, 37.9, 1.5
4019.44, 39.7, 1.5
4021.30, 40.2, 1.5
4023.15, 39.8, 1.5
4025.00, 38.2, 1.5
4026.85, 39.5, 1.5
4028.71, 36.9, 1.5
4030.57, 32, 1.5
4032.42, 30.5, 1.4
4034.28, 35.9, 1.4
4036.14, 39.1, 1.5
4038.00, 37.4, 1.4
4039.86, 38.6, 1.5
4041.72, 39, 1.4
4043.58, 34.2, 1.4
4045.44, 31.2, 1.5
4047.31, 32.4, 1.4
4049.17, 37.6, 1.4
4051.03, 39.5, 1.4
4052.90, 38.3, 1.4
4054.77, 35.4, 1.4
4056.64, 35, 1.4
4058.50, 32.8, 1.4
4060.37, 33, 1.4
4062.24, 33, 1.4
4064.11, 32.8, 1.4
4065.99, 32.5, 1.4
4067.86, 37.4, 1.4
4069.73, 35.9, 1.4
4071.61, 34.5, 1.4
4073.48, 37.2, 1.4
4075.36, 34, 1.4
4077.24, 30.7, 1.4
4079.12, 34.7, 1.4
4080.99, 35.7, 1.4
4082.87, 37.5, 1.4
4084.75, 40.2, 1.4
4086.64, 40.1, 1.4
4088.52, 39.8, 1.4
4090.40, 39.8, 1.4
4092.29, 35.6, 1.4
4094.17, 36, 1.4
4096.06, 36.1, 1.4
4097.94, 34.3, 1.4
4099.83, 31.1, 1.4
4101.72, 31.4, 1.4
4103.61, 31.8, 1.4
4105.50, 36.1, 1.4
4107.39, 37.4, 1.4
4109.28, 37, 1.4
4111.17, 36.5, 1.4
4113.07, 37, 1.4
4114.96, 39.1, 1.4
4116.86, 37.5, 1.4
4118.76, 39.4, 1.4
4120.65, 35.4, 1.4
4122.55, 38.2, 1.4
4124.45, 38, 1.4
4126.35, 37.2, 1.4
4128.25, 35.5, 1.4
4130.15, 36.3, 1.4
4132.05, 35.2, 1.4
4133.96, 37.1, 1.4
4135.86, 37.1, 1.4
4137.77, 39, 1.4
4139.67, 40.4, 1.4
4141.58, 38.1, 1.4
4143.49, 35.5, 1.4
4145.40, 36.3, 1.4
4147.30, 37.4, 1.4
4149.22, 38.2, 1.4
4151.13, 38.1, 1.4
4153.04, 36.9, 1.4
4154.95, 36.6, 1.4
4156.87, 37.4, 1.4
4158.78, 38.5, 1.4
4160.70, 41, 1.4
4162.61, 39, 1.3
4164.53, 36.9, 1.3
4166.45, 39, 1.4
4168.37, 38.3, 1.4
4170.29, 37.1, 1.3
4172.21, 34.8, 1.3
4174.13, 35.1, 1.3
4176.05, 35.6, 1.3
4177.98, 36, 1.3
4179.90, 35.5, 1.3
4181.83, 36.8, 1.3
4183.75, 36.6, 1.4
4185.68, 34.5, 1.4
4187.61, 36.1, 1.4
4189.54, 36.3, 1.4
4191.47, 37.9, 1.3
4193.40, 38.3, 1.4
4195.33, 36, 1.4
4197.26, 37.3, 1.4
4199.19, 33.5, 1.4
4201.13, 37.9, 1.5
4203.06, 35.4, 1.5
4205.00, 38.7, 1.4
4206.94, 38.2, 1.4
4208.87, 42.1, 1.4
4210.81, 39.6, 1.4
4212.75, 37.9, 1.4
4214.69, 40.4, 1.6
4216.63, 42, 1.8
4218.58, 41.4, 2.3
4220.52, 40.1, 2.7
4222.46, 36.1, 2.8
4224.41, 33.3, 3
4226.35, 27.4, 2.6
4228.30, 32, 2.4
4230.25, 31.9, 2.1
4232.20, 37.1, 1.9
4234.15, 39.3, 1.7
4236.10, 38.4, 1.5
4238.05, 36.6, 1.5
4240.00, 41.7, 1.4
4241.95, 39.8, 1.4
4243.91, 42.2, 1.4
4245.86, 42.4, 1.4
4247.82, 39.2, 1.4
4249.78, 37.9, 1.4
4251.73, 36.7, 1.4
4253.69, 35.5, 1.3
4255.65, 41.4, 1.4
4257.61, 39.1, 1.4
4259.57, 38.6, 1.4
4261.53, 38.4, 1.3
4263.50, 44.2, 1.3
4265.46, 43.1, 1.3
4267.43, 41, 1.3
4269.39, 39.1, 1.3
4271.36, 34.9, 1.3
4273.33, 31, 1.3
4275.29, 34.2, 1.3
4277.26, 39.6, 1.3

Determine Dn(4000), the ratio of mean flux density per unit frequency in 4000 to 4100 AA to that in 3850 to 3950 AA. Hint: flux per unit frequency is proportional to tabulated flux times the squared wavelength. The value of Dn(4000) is 1.84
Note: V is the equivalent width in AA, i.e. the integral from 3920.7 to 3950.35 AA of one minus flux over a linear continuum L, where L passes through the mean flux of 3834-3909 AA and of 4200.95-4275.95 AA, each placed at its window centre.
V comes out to 7.6 AA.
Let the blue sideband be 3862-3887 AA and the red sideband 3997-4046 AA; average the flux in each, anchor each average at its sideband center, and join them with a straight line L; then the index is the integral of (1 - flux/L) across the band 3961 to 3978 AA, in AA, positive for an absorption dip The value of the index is 7.5 AA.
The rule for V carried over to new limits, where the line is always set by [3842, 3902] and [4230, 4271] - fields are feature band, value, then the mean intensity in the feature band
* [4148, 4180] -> -2.00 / 37.3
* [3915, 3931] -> 1.62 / 21.2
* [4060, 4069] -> -1.01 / 33.8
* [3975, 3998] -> -4.13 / 31.5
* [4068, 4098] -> -4.96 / 36.5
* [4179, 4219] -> -0.92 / 37.7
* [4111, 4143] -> -3.90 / 37.5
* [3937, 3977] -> 7.16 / 20.7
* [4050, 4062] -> -2.21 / 35.5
